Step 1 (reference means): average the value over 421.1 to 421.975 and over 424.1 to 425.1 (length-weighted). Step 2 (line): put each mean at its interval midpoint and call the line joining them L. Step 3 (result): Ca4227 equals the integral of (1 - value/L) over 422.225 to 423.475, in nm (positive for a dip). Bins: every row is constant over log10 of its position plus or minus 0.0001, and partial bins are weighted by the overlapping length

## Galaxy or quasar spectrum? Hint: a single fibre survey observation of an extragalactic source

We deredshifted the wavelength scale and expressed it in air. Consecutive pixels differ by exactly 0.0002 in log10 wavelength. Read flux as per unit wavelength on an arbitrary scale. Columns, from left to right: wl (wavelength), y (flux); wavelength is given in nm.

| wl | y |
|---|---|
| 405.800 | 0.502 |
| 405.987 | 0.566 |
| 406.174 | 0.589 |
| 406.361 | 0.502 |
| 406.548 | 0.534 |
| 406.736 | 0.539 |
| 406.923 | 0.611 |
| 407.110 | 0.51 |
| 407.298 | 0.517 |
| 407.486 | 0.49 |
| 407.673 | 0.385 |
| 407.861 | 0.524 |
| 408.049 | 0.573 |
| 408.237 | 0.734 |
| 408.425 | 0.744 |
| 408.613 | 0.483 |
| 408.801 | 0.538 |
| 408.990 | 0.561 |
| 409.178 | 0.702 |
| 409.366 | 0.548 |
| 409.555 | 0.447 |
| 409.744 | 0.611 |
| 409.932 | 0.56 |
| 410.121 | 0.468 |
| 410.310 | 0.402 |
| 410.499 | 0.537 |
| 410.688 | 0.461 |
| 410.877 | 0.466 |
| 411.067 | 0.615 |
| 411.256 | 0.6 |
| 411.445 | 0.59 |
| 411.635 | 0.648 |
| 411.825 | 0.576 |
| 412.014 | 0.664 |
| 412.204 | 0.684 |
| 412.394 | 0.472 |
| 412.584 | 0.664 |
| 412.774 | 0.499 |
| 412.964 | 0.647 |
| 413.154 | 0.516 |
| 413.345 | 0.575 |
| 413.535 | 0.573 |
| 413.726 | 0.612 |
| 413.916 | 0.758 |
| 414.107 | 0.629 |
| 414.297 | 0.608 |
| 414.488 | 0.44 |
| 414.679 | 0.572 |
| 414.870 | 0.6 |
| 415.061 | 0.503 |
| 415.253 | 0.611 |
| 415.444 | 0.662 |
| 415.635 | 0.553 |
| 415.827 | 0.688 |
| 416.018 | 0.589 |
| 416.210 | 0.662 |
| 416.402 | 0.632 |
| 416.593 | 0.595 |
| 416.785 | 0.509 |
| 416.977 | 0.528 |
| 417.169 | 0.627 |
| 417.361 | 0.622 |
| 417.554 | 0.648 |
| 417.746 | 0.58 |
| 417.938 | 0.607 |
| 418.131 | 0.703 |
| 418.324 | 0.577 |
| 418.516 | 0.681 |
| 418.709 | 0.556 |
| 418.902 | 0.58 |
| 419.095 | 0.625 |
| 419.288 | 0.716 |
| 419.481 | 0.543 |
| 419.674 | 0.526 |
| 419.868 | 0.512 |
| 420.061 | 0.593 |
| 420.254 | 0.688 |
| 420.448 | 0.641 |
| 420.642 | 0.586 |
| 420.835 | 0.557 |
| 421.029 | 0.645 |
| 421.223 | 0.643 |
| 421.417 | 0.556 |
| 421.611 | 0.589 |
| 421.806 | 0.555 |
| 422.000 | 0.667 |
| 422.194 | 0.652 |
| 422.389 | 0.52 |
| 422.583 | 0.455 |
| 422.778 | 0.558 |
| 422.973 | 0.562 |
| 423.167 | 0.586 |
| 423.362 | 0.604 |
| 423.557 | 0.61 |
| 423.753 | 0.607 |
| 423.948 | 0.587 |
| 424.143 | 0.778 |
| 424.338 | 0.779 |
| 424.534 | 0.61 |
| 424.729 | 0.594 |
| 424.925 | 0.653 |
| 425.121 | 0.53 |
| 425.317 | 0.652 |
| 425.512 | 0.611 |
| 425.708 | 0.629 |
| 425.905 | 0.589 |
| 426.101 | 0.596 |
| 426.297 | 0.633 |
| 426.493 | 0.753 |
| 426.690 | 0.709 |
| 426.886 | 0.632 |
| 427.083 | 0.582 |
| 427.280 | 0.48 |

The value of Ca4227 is 0.14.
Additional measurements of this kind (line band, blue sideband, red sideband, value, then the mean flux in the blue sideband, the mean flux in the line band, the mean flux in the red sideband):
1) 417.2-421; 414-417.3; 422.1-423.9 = -0.17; 0.59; 0.608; 0.573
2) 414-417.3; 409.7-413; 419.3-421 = -0.08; 0.563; 0.59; 0.59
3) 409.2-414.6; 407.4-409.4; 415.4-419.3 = 0.18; 0.572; 0.569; 0.613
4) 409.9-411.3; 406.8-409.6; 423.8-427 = 0.15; 0.56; 0.508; 0.645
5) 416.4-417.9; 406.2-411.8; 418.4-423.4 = -0.03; 0.549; 0.591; 0.592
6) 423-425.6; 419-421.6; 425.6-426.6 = 0.00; 0.602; 0.629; 0.64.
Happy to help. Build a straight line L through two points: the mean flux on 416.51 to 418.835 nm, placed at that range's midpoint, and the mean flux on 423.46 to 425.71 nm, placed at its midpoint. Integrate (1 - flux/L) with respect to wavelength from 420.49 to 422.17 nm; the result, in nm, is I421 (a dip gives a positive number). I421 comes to 0.047 nm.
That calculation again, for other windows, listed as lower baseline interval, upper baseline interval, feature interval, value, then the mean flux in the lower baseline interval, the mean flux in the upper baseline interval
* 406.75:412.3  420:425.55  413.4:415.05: -0.05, 0.56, 0.609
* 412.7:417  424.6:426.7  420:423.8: 0.13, 0.591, 0.628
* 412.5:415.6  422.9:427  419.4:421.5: 0.09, 0.591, 0.634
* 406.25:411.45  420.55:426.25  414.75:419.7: -0.22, 0.544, 0.606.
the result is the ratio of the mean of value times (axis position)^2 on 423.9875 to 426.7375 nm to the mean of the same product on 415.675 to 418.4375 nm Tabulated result 1.1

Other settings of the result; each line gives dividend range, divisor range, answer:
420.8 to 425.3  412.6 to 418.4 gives 1.05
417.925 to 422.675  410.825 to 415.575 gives 1.05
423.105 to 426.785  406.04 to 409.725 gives 1.25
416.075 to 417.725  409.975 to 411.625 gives 1.18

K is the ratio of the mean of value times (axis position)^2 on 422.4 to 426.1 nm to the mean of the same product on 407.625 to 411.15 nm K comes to 1.20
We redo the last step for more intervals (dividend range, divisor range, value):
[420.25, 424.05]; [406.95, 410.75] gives 1.16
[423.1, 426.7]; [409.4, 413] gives 1.22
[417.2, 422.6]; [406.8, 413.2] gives 1.13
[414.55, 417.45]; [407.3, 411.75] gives 1.11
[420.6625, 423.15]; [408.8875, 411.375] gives 1.14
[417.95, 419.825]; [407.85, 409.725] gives 1.08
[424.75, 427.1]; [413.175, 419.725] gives 1.10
